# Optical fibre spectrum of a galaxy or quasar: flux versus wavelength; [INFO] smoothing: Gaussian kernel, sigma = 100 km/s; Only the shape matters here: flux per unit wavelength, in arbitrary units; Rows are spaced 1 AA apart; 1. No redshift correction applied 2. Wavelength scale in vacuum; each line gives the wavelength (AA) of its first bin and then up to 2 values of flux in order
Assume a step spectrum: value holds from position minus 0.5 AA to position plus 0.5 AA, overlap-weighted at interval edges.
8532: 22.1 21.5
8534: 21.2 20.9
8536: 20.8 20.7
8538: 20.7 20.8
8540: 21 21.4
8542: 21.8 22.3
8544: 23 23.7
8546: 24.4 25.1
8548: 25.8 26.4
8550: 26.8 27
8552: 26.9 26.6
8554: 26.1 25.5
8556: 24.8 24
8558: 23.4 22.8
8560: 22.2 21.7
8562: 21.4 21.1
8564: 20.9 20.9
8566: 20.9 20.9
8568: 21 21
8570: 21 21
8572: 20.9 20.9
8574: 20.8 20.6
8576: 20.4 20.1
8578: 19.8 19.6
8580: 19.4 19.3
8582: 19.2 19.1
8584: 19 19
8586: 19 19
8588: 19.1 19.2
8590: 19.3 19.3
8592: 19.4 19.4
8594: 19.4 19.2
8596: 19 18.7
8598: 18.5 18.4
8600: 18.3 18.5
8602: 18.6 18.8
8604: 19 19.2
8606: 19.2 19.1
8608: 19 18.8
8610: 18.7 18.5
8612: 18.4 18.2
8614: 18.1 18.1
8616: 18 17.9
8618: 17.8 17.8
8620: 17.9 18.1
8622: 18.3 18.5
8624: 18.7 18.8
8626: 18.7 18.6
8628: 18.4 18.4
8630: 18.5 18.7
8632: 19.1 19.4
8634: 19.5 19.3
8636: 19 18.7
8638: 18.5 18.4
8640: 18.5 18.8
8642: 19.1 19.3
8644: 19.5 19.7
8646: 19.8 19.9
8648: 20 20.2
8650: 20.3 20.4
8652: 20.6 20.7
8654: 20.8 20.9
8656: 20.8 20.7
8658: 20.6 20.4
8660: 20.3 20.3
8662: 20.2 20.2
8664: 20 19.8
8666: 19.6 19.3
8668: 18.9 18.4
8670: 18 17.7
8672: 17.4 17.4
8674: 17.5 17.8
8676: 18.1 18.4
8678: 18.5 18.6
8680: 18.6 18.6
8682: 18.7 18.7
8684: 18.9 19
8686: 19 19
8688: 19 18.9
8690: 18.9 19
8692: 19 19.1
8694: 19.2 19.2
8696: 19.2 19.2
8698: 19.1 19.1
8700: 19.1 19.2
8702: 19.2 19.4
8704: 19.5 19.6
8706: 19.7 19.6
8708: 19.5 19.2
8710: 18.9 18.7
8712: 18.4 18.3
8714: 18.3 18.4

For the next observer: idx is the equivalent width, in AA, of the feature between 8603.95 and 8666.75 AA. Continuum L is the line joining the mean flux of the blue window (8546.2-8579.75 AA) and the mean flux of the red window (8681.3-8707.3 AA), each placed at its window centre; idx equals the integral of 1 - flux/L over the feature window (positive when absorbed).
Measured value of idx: 4.5 AA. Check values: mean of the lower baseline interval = 22.7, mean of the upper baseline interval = 19.1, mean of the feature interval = 19.2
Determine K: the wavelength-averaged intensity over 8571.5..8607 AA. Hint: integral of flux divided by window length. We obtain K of 19.3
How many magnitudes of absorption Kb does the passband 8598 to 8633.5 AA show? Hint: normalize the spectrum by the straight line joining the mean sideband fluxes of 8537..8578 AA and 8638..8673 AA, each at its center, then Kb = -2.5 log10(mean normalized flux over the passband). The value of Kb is 0.13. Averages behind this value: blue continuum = 22.6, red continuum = 19.6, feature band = 18.5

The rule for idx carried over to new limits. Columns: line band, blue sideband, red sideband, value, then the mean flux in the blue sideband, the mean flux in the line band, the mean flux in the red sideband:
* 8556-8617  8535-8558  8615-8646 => 4.54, 23.8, 19.8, 18.7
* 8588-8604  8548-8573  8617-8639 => 1.39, 23.1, 18.9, 18.6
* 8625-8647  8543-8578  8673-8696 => 1.48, 22.9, 19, 18.7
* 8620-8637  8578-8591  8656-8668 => 0.86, 19.2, 18.7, 20.1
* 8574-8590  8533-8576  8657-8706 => 1.72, 22.6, 19.5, 19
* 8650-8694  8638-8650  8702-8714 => 0.08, 19.4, 19.2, 19.1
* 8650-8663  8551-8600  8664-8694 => -0.96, 20.9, 20.5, 18.6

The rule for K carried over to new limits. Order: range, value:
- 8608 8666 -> 19.2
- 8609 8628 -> 18.3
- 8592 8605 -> 18.9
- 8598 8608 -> 18.8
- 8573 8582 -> 20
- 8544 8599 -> 21.5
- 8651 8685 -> 19.3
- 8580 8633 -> 18.7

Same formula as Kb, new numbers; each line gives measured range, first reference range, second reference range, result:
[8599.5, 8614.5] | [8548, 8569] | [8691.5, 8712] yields 0.18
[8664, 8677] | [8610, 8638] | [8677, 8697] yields 0.02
